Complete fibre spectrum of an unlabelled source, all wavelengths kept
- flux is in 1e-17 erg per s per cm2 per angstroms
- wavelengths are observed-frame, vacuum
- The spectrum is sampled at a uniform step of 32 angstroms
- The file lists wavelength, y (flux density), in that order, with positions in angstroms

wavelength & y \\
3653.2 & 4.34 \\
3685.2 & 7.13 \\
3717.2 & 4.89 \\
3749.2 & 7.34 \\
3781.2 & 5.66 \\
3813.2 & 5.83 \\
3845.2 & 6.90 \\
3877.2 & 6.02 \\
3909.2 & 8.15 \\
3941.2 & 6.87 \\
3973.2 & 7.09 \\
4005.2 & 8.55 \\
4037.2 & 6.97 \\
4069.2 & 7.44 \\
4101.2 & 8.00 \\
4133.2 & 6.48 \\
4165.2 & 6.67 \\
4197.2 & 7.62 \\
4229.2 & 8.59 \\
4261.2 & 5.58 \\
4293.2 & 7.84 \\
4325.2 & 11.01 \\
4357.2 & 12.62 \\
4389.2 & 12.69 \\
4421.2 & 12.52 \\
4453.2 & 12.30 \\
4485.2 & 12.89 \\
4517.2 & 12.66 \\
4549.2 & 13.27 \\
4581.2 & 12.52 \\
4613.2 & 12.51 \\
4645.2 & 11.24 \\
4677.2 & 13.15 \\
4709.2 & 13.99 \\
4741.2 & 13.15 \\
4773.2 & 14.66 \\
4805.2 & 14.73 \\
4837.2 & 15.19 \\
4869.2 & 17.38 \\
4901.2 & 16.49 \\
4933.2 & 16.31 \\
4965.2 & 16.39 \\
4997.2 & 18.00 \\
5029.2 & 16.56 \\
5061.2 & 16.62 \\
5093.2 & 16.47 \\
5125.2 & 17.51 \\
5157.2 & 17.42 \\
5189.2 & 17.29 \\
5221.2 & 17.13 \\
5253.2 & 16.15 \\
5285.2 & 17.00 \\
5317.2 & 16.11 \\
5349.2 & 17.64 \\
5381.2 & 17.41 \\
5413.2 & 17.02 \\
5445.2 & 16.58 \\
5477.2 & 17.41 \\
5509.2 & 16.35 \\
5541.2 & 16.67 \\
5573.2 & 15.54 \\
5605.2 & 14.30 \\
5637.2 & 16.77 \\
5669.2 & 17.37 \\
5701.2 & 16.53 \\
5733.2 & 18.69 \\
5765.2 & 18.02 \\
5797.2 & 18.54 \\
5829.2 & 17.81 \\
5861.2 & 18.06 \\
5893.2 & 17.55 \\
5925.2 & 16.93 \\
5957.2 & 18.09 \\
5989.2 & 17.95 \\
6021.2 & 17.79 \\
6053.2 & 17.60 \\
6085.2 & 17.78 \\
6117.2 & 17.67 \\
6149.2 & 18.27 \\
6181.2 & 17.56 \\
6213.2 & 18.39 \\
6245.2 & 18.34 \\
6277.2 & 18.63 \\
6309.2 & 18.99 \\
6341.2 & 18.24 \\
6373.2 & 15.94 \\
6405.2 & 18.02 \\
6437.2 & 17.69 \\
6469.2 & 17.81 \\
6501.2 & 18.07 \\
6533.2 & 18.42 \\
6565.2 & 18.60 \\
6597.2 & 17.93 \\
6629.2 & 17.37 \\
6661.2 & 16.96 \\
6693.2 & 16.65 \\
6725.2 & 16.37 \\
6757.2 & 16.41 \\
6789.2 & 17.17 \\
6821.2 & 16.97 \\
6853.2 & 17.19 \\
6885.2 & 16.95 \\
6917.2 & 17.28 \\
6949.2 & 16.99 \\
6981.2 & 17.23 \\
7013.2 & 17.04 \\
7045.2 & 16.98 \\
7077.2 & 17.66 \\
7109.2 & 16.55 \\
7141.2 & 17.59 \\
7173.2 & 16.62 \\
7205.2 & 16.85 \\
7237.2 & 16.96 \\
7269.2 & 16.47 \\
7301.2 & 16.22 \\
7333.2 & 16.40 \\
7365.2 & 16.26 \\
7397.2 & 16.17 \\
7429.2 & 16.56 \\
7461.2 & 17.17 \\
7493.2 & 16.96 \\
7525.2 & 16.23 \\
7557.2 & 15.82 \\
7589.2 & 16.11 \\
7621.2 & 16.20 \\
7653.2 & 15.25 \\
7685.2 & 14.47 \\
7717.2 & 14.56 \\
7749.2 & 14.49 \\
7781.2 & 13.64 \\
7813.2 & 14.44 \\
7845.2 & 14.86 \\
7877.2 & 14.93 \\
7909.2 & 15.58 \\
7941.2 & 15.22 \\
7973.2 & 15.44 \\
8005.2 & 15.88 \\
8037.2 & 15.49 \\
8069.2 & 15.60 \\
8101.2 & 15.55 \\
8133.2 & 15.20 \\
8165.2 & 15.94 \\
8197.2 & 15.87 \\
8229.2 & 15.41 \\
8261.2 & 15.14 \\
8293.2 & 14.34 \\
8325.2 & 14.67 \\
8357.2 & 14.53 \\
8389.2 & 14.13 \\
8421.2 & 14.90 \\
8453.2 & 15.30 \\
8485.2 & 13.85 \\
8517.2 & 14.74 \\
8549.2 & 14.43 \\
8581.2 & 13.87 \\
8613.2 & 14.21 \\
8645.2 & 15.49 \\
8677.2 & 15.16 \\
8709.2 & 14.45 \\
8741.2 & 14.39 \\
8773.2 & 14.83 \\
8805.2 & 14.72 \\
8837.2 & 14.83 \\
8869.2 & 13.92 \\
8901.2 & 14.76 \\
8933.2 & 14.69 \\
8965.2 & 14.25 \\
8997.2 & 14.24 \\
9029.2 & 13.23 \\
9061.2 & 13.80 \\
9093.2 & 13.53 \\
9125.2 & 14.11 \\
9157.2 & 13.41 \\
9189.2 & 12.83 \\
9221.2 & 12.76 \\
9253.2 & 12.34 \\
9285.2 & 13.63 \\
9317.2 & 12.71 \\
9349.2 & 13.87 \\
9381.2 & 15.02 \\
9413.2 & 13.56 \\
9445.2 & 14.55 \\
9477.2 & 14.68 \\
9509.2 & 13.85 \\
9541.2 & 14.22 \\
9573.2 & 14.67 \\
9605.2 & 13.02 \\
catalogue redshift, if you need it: 0.082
